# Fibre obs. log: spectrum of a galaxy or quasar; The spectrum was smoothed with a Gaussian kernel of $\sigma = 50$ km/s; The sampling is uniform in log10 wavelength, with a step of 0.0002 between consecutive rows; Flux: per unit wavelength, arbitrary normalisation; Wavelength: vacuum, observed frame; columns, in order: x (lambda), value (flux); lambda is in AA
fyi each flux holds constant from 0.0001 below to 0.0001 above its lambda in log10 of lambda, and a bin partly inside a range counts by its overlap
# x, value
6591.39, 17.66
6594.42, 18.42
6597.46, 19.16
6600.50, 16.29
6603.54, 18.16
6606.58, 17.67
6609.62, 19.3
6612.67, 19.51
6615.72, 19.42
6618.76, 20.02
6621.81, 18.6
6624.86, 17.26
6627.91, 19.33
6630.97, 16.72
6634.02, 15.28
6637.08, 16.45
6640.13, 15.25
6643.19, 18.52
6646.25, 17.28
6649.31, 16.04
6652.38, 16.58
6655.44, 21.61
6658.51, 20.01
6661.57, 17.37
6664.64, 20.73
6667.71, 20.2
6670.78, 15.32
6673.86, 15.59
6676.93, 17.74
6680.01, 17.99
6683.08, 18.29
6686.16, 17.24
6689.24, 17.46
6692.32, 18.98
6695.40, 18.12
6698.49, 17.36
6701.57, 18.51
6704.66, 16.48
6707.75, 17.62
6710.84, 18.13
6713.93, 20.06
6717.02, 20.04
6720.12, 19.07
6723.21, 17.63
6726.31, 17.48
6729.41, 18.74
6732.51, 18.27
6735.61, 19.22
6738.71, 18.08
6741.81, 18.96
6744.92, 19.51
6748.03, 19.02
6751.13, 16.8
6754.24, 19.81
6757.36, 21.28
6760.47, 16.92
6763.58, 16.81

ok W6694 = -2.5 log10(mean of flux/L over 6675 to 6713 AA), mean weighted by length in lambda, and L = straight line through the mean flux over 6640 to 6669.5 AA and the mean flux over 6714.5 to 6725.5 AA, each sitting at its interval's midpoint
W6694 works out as 0.05 mag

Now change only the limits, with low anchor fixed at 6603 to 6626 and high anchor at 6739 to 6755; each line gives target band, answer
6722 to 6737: 0.03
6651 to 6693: 0.03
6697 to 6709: 0.08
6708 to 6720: -0.02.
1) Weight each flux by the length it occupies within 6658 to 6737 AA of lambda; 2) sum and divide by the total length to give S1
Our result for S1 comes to 18.2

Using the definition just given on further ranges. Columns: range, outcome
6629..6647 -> 16.6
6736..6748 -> 18.9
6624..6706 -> 17.7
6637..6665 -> 18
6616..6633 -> 18.4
